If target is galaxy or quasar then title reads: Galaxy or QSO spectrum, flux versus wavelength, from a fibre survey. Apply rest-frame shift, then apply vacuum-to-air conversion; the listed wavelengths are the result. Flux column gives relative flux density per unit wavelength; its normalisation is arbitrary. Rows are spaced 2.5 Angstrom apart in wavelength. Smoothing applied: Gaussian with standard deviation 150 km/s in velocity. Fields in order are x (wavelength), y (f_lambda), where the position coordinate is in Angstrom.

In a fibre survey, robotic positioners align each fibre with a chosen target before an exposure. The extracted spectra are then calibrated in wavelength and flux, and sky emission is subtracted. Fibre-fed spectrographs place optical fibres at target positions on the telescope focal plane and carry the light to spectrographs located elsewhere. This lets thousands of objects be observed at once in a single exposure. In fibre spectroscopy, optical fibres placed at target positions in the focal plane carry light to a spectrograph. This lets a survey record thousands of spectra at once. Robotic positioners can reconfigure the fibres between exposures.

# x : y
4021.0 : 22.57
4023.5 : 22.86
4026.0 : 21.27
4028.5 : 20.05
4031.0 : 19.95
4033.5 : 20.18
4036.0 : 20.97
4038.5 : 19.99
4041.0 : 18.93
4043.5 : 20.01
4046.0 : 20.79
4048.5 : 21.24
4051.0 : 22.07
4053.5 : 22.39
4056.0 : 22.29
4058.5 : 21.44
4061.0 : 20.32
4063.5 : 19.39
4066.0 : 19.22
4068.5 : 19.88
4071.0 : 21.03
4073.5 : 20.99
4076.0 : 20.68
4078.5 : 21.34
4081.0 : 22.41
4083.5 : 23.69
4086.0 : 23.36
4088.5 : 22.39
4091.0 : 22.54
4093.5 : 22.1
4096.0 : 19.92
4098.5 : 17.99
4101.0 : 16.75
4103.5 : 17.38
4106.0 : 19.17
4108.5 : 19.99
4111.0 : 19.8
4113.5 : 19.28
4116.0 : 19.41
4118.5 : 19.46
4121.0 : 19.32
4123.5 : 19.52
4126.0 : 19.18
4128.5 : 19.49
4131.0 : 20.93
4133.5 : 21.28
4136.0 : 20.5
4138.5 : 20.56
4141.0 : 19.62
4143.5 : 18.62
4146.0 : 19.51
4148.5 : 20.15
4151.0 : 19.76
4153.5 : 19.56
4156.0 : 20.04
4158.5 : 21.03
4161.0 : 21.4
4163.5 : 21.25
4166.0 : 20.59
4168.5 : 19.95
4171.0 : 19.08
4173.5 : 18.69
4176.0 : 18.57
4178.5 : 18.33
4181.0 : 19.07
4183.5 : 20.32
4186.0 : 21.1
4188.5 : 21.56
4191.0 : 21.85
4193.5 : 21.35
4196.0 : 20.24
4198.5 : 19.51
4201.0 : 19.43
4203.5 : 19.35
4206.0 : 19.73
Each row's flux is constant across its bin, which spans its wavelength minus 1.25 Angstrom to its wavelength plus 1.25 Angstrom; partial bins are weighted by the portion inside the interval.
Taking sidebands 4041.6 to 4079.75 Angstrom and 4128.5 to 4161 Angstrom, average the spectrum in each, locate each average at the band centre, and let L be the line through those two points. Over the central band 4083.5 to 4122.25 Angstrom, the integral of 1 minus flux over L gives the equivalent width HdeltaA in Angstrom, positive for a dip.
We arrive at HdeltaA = 0.9 Angstrom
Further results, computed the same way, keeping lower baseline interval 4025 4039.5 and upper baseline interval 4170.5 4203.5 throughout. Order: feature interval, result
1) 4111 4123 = 0.4 Angstrom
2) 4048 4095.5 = -2.9 Angstrom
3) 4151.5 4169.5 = -0.5 Angstrom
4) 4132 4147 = 0.0 Angstrom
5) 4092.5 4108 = 1.0 Angstrom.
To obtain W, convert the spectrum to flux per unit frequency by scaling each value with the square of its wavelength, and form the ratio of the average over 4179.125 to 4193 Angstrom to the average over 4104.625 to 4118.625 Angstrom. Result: 1.1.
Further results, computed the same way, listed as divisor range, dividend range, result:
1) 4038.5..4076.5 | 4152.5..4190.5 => 1.03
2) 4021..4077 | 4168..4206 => 1.02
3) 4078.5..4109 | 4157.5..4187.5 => 1.00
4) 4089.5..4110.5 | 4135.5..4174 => 1.05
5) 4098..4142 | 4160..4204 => 1.06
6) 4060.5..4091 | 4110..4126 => 0.93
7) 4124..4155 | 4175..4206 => 1.03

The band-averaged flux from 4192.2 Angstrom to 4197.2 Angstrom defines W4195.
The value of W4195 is 20.8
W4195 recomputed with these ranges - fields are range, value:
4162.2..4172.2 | 20.2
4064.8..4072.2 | 20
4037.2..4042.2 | 19.5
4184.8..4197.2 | 21.2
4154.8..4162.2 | 20.8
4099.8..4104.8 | 17.1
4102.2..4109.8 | 18.8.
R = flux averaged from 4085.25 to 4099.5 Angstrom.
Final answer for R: 21.4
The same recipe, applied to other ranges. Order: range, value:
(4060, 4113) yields 20.5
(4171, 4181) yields 18.7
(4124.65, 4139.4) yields 20.3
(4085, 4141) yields 20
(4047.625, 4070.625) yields 20.9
